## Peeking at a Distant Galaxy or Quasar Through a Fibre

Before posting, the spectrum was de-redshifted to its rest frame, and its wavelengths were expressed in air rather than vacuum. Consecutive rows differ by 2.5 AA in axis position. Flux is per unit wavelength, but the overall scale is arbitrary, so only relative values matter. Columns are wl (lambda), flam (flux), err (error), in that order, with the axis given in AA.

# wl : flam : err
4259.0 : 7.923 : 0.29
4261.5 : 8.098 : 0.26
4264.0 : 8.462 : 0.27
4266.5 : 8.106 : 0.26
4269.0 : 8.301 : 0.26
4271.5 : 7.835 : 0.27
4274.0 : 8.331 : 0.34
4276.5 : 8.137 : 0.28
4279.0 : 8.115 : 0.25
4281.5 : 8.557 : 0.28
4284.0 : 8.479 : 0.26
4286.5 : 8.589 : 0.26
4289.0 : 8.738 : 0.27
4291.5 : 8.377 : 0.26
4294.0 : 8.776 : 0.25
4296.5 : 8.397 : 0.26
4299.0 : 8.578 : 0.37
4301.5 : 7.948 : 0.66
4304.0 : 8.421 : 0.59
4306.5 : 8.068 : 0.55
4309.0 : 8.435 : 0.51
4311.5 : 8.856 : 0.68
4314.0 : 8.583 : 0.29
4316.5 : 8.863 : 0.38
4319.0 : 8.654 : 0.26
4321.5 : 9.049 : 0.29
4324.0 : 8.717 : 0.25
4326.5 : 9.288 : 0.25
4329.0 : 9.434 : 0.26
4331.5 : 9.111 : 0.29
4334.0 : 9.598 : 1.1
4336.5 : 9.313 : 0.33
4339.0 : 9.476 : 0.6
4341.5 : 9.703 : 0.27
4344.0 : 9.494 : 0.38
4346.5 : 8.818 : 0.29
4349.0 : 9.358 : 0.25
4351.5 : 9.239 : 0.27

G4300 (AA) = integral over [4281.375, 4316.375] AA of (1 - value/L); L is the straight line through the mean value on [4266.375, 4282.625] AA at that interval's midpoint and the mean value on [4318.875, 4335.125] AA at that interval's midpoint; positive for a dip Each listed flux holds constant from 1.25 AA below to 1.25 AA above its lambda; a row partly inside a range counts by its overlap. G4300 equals 0.6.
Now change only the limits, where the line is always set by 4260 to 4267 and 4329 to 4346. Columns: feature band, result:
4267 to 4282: 0.4 AA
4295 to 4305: 0.5 AA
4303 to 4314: 0.6 AA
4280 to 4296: 0.1 AA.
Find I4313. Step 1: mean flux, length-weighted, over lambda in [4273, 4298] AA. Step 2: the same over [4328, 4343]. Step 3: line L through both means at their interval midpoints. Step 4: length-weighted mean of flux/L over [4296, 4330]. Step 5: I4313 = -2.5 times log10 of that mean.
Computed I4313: 0.04 mag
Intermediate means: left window 8.45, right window 9.44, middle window 8.66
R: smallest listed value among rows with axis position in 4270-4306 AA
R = 7.835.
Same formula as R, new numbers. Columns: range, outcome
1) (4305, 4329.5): 8.068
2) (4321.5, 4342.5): 8.717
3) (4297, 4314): 7.948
